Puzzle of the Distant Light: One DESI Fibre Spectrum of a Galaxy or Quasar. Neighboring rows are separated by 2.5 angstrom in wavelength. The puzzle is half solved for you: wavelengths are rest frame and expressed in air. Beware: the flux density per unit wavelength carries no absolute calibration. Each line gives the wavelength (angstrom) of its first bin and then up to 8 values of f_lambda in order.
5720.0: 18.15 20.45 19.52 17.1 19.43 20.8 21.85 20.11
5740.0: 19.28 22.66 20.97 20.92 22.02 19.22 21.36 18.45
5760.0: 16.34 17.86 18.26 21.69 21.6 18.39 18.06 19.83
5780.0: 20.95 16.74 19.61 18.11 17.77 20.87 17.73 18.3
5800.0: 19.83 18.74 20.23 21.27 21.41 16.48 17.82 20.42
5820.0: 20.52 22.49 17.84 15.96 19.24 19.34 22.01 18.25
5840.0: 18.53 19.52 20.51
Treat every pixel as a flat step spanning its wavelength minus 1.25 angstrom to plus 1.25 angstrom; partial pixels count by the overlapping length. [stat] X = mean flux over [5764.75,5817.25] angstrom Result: 19.3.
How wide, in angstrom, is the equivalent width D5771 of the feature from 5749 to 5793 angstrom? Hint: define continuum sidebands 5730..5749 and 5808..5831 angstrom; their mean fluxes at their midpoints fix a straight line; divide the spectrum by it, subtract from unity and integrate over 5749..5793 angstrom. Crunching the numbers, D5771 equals 2.10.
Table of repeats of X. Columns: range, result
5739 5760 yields 20.4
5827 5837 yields 19.3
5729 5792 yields 19.7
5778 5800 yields 18.9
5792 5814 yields 19.4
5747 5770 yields 19.6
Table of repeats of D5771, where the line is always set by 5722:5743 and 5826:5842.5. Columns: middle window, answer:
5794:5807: 0.1 angstrom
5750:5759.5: 0.0 angstrom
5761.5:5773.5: 0.0 angstrom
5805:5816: -0.1 angstrom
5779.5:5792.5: 0.5 angstrom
